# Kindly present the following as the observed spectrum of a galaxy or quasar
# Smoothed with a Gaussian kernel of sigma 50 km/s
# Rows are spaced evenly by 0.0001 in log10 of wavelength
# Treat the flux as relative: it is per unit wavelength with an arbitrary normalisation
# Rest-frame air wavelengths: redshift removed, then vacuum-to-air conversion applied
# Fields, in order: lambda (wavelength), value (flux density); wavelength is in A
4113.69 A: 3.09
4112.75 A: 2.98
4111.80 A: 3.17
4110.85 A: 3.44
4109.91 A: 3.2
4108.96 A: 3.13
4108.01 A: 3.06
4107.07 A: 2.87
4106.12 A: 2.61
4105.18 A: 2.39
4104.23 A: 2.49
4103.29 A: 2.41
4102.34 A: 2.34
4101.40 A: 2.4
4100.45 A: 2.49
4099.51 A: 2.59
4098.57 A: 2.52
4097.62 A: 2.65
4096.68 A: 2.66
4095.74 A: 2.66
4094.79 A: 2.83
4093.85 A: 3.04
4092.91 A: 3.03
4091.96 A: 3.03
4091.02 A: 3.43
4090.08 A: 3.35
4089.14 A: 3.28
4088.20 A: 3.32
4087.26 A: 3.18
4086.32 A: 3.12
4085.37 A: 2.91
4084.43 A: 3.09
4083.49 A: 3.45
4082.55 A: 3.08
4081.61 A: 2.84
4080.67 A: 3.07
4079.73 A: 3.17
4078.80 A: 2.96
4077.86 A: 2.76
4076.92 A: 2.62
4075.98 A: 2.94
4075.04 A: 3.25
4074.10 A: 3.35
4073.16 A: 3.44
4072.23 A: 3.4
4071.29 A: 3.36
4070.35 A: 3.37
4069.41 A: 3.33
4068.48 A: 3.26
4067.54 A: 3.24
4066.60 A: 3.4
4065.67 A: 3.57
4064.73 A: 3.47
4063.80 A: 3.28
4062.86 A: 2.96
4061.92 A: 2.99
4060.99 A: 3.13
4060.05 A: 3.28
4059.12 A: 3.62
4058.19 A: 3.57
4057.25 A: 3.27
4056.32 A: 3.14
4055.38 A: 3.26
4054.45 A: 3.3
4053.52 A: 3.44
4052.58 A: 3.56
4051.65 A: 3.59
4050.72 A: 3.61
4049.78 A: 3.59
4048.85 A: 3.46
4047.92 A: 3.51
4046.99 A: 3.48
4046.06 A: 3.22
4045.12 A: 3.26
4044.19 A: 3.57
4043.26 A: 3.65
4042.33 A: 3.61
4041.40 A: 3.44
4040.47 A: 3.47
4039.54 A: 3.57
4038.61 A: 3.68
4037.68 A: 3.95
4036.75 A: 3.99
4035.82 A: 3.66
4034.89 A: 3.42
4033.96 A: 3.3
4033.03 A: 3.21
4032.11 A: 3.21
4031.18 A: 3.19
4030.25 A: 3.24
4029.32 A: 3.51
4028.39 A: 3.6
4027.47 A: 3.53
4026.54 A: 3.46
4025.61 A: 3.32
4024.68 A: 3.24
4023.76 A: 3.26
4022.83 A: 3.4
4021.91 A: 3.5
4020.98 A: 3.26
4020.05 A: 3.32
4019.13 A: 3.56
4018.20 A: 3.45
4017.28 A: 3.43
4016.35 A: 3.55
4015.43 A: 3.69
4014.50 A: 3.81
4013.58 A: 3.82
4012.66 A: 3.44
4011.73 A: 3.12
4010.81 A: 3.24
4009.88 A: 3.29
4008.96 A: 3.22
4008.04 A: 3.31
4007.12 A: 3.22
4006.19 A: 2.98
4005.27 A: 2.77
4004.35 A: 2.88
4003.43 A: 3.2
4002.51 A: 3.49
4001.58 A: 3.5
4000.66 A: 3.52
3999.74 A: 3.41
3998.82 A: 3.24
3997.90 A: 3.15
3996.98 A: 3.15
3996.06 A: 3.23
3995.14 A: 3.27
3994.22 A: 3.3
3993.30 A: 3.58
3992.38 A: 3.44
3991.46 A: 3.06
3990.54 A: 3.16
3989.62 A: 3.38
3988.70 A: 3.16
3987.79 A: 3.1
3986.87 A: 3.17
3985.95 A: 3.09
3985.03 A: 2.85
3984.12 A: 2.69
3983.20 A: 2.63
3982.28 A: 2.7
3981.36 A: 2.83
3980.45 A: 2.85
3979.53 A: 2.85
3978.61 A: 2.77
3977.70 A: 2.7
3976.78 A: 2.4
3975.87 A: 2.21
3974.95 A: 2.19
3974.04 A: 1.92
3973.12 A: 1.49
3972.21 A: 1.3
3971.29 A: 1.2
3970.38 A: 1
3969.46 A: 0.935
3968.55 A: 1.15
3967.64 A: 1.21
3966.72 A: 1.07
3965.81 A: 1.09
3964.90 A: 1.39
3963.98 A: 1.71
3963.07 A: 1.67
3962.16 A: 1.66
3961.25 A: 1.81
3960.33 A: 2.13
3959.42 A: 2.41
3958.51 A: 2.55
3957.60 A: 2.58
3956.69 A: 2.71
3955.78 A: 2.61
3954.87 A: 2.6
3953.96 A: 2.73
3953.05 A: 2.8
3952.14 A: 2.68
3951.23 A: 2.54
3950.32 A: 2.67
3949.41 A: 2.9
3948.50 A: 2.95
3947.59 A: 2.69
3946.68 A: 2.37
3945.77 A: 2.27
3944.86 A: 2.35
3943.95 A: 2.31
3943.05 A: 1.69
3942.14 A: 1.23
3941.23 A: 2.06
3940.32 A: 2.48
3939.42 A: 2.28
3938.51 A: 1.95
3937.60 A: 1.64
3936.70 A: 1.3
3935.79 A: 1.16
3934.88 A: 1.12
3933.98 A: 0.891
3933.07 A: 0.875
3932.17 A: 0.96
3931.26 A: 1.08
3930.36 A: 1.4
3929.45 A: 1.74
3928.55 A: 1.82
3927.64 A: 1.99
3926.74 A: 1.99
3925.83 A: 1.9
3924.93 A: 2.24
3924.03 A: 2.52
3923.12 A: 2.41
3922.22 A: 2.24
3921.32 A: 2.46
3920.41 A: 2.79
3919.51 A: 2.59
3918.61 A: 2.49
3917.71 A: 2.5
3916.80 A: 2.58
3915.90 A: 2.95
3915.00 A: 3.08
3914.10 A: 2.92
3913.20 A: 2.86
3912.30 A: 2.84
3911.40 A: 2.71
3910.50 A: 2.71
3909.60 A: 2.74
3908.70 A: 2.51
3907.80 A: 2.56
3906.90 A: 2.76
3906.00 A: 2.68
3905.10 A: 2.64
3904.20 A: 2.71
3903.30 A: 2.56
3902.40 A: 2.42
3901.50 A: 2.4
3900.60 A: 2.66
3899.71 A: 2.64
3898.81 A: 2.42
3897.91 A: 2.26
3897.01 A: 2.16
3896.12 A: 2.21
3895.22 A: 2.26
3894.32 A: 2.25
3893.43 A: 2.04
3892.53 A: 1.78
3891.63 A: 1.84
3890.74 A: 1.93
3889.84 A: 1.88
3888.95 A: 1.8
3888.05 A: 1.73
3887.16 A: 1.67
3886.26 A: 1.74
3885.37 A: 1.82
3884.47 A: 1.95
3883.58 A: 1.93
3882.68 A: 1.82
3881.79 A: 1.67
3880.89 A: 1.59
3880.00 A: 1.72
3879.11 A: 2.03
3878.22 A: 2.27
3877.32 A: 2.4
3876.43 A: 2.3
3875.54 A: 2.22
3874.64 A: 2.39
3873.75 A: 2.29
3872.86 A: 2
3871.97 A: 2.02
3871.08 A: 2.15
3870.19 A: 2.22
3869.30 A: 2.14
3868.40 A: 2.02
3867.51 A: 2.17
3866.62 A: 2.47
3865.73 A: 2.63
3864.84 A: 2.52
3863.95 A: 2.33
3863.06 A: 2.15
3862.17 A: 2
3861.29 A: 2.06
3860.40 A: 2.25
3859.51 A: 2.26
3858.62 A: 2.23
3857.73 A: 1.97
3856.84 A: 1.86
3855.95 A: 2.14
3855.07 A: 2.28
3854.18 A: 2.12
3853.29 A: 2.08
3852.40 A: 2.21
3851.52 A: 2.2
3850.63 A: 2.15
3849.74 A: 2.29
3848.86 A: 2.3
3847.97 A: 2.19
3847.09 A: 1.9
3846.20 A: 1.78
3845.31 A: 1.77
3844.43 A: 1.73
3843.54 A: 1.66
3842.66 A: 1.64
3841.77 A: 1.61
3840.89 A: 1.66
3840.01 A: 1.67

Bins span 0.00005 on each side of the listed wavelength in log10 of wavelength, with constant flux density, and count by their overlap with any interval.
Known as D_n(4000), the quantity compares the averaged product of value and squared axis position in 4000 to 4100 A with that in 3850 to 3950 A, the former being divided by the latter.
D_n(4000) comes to 1.64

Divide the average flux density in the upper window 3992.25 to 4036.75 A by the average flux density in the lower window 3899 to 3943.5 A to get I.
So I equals 1.53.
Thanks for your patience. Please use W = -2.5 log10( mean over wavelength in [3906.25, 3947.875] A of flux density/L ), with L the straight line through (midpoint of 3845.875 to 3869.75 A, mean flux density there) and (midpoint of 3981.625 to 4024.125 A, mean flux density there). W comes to 0.24 mag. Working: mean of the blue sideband 2.18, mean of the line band 2.15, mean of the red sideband 3.26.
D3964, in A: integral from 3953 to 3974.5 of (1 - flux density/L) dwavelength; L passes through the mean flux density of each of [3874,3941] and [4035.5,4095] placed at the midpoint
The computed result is 6.3 A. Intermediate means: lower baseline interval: 2.15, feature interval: 1.8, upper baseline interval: 3.31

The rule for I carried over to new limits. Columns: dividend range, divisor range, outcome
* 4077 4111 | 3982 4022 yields 0.89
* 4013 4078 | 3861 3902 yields 1.61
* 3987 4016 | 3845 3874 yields 1.53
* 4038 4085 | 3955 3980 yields 1.76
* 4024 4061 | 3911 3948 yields 1.65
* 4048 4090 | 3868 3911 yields 1.49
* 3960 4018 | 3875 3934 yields 1.23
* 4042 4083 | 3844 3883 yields 1.56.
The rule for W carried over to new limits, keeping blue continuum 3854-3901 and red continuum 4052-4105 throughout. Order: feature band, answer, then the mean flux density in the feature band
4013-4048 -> -0.22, 3.48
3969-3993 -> 0.05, 2.51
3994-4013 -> -0.19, 3.23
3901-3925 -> -0.16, 2.63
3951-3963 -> 0.03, 2.42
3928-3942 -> 0.50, 1.51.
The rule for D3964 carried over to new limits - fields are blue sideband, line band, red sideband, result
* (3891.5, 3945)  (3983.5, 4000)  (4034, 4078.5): -2.1 A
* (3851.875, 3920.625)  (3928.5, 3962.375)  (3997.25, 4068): 8.4 A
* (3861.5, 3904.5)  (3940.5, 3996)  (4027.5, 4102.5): 6.0 A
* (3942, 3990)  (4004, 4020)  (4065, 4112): -5.0 A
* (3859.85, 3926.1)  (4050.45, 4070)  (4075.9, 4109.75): -3.9 A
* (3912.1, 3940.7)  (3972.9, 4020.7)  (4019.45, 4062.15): -3.1 A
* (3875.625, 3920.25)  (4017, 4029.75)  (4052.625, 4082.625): -1.8 A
